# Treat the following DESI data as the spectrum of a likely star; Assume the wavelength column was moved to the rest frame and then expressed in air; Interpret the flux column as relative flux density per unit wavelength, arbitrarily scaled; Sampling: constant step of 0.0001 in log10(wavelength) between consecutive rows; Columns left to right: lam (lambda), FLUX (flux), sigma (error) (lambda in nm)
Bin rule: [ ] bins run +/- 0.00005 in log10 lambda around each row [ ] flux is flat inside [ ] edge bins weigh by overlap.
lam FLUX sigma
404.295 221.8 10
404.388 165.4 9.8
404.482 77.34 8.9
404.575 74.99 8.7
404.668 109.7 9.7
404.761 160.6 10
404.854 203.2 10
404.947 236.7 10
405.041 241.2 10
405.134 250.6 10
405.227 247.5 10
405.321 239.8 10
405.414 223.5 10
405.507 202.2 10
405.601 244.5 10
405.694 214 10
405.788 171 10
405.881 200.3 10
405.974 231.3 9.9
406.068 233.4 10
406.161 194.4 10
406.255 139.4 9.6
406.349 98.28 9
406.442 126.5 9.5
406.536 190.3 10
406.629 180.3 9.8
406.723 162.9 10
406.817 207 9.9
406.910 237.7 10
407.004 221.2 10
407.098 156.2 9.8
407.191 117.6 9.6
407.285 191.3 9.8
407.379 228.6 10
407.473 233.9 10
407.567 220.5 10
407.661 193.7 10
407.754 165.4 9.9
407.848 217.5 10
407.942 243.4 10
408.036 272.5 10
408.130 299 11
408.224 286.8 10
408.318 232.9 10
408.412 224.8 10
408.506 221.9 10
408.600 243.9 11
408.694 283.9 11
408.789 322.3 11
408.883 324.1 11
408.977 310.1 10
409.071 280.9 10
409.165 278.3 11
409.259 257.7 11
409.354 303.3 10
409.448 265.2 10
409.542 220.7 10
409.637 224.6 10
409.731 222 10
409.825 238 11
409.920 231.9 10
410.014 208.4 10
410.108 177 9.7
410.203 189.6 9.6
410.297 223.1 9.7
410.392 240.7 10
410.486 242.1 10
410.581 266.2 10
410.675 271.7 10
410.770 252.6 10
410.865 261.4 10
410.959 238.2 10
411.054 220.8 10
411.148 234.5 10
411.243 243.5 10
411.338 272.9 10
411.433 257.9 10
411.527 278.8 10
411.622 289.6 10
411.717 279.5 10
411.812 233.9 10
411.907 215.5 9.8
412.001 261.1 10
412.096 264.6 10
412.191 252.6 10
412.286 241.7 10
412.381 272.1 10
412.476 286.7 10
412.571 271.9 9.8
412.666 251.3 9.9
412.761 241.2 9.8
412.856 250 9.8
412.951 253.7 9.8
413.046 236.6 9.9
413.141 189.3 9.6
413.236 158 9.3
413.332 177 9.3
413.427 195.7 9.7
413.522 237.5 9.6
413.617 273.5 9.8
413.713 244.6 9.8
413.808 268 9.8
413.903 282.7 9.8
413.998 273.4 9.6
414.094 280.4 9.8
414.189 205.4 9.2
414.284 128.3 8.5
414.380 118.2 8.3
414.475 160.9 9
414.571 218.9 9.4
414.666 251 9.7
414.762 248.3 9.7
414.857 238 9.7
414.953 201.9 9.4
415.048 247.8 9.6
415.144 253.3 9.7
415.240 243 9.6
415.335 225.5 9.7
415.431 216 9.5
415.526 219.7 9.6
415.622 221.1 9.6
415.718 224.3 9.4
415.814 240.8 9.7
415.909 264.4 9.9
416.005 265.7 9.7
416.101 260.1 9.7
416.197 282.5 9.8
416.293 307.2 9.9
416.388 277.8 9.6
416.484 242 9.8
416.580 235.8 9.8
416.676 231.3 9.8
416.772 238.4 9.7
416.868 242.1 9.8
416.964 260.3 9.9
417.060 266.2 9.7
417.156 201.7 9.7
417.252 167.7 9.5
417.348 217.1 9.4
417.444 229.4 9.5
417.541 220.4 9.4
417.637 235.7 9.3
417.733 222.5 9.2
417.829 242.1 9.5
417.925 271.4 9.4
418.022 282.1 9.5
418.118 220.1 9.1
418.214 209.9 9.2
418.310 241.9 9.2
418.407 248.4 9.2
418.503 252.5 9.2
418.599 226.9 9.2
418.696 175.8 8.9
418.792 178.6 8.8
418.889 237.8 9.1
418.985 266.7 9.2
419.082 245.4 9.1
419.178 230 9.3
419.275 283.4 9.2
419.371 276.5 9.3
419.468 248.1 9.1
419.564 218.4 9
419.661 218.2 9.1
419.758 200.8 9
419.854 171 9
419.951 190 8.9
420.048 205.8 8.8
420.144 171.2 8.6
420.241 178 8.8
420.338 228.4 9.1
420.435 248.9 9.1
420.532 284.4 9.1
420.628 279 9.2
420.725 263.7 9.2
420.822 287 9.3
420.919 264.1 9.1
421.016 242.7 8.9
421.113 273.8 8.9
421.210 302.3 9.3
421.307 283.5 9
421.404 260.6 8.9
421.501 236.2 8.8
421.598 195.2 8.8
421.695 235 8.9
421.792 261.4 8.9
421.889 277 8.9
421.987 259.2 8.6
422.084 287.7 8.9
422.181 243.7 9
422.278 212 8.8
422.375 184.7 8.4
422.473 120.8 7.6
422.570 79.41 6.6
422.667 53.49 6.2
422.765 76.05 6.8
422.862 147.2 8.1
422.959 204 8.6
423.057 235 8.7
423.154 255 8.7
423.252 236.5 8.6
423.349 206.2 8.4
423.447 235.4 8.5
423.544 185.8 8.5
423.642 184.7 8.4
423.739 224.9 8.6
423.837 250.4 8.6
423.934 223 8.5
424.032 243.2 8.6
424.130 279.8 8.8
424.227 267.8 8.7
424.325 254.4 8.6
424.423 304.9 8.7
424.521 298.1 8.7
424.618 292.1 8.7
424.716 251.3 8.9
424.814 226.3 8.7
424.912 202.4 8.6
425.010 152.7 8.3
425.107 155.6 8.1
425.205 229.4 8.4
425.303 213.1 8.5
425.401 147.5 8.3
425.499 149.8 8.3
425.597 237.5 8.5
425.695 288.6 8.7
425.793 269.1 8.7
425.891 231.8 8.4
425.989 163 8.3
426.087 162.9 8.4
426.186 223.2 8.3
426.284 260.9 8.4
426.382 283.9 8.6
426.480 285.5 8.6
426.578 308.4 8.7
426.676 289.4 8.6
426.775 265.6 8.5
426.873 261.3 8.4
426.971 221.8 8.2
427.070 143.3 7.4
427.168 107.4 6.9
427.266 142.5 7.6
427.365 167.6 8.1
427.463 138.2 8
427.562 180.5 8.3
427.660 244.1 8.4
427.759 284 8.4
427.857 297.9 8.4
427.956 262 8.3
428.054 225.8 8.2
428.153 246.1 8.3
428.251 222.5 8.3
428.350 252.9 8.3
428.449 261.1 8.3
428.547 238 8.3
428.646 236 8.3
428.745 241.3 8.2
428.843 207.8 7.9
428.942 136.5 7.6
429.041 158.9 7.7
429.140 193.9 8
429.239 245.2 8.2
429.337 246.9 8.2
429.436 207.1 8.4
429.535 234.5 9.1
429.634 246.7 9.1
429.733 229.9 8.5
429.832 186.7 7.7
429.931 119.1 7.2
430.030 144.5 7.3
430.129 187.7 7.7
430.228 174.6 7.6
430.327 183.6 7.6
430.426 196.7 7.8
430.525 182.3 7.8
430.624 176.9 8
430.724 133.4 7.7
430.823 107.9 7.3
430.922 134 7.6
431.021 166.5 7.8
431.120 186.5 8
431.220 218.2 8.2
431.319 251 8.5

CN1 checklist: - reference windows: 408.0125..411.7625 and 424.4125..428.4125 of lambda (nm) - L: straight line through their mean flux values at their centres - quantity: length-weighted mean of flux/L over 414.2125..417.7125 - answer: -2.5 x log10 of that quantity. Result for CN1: 0.062 mag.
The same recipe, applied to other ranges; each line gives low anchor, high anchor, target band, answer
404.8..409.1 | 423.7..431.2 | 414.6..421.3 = -0.10 mag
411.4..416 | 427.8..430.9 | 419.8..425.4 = -0.03 mag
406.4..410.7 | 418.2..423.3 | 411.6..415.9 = -0.03 mag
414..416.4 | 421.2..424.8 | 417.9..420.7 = -0.01 mag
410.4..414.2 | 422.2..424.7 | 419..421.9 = -0.10 mag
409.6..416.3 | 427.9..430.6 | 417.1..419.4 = -0.02 mag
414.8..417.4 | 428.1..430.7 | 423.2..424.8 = -0.12 mag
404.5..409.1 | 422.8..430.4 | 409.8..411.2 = -0.09 mag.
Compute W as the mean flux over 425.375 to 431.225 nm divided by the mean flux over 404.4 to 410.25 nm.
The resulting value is 1.0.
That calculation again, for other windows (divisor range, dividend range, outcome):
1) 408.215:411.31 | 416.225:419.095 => 0.95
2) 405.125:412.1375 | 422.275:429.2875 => 0.93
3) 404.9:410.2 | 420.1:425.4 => 1.01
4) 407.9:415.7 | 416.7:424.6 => 0.94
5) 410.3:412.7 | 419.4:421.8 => 0.93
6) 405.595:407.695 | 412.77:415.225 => 1.18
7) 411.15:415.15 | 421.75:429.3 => 0.92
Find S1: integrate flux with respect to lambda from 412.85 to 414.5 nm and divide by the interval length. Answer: 219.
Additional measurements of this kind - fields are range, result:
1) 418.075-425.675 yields 225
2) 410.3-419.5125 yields 240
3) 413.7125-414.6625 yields 218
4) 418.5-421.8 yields 237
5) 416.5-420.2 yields 228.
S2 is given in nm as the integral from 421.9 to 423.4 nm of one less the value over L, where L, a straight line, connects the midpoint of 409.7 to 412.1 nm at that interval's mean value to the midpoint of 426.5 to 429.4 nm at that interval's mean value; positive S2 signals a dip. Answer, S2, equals 0.26 nm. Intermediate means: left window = 243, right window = 222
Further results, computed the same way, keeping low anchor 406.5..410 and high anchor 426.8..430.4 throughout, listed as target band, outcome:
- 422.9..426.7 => -0.356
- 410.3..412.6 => -0.243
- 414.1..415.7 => 0.085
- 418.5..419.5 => -0.075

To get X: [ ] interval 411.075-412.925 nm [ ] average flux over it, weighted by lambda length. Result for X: 257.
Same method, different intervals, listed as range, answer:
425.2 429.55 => 222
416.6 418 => 233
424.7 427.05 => 227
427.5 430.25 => 218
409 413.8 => 244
